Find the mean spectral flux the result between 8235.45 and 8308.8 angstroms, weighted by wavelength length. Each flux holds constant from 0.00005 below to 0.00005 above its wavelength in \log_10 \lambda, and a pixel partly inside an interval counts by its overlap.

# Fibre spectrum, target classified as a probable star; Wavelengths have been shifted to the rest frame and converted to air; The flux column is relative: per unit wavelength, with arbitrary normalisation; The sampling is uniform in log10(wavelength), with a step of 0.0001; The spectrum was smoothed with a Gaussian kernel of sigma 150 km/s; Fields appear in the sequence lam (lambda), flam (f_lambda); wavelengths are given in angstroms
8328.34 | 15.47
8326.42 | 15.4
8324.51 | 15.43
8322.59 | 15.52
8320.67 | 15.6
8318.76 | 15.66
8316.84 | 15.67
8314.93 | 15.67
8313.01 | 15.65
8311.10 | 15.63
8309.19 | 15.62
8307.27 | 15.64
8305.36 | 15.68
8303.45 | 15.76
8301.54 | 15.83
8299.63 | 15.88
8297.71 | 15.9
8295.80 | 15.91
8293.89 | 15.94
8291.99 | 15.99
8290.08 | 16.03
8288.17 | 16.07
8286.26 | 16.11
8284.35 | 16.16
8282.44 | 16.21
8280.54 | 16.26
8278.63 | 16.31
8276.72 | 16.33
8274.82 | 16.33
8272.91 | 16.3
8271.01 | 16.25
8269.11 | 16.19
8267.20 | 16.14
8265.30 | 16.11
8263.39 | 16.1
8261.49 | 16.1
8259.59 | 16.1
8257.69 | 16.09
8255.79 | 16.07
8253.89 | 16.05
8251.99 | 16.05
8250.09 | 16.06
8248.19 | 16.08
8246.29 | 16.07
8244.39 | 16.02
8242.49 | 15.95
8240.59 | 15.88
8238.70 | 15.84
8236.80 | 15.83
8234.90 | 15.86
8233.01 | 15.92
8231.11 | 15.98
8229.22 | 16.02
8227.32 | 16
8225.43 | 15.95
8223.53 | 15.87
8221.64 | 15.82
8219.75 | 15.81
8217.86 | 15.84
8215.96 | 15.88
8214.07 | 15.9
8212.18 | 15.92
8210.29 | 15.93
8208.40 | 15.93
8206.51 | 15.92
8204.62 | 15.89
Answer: 16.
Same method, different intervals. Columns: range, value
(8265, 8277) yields 16.2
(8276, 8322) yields 15.9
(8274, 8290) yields 16.2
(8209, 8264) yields 16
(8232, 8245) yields 15.9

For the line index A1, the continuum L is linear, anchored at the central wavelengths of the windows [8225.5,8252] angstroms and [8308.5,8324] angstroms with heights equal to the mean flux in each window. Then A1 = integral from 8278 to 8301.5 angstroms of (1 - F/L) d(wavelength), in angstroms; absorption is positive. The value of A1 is -0.5 angstroms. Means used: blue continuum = 16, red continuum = 15.6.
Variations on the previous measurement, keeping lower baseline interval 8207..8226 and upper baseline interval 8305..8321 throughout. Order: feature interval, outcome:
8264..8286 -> -0.7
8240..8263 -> -0.4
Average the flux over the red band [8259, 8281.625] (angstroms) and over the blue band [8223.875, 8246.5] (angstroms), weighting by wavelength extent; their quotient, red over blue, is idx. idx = 1.02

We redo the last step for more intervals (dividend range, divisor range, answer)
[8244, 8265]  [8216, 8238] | 1.01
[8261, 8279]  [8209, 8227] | 1.02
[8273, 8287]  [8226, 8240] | 1.02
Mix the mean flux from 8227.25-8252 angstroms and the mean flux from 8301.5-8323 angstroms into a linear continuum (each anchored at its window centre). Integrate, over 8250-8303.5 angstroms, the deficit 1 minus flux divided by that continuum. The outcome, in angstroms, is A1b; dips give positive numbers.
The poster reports -1.0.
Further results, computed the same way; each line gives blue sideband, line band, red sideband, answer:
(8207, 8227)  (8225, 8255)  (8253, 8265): 0.0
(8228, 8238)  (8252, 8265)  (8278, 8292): 0.0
